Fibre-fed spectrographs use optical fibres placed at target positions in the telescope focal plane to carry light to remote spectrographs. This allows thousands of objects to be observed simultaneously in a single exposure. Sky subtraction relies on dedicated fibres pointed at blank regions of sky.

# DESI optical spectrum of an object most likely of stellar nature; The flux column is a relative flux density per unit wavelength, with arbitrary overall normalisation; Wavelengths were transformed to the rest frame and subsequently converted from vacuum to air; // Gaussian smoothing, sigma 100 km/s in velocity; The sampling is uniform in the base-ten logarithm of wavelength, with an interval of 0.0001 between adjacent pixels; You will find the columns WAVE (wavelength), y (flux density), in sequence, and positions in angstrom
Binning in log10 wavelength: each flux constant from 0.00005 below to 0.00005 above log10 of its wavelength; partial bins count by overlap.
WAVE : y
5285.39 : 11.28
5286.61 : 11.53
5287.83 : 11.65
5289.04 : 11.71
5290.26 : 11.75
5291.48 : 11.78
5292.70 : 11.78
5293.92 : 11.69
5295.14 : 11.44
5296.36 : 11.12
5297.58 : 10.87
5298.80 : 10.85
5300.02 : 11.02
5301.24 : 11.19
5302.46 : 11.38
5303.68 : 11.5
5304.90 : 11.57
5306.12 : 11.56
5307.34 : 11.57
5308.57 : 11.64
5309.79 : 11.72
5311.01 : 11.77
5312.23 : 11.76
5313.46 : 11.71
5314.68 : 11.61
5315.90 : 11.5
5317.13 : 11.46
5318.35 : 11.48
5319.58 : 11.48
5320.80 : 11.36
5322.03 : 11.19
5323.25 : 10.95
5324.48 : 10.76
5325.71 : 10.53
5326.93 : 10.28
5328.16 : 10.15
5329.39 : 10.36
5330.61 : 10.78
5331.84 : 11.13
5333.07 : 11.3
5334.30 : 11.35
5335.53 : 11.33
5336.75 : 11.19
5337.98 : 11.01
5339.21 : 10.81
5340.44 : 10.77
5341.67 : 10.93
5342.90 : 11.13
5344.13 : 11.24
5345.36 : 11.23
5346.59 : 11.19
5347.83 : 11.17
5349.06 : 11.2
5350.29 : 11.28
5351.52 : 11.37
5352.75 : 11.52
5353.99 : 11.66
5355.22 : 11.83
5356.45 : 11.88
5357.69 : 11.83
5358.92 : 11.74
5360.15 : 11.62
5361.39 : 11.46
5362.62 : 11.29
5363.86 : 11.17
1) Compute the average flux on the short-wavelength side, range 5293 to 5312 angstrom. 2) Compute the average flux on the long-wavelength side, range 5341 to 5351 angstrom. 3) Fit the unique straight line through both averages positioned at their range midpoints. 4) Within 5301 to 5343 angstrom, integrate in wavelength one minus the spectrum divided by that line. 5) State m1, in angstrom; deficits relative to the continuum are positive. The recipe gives 0.4 angstrom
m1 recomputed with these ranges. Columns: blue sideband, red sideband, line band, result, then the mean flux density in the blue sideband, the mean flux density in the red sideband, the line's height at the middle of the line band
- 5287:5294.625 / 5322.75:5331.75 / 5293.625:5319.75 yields -0.56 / 11.7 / 10.6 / 11.2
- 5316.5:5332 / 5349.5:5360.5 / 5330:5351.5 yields 0.33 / 10.9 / 11.6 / 11.3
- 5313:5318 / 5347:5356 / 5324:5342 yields 1.03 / 11.6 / 11.4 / 11.5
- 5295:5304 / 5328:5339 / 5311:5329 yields -0.19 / 11.1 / 11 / 11.1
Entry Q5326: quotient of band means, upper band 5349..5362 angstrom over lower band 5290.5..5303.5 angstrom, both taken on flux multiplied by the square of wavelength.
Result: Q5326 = 1.0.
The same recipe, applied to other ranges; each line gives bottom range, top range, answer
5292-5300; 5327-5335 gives 0.97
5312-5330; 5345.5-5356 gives 1.04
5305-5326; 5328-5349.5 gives 0.97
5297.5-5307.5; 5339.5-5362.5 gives 1.03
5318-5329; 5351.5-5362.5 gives 1.09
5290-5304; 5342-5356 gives 1.02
